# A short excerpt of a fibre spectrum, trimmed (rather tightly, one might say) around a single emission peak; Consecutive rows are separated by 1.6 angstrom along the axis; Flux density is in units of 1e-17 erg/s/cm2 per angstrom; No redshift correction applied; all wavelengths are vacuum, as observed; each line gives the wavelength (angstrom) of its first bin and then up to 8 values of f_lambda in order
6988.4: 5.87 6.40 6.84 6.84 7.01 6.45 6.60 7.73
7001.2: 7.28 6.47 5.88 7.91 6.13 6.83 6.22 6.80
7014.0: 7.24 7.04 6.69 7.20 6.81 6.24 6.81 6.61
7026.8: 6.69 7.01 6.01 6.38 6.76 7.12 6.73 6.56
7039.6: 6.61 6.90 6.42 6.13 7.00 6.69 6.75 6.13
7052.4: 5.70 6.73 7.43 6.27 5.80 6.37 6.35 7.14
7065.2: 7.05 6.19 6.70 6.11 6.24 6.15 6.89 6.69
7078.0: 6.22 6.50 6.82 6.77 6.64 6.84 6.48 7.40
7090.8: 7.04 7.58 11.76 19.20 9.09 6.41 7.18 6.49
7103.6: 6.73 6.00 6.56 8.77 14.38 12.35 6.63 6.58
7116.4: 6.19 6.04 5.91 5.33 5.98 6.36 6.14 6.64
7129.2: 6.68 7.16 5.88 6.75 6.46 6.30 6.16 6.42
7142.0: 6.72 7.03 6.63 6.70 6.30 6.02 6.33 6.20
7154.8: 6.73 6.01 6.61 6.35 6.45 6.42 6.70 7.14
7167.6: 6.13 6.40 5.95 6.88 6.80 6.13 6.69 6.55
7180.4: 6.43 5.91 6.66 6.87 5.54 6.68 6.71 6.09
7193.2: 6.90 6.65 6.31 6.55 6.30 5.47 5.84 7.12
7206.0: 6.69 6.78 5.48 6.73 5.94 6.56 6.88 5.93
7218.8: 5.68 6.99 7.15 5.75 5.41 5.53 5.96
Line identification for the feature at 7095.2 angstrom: [S II]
